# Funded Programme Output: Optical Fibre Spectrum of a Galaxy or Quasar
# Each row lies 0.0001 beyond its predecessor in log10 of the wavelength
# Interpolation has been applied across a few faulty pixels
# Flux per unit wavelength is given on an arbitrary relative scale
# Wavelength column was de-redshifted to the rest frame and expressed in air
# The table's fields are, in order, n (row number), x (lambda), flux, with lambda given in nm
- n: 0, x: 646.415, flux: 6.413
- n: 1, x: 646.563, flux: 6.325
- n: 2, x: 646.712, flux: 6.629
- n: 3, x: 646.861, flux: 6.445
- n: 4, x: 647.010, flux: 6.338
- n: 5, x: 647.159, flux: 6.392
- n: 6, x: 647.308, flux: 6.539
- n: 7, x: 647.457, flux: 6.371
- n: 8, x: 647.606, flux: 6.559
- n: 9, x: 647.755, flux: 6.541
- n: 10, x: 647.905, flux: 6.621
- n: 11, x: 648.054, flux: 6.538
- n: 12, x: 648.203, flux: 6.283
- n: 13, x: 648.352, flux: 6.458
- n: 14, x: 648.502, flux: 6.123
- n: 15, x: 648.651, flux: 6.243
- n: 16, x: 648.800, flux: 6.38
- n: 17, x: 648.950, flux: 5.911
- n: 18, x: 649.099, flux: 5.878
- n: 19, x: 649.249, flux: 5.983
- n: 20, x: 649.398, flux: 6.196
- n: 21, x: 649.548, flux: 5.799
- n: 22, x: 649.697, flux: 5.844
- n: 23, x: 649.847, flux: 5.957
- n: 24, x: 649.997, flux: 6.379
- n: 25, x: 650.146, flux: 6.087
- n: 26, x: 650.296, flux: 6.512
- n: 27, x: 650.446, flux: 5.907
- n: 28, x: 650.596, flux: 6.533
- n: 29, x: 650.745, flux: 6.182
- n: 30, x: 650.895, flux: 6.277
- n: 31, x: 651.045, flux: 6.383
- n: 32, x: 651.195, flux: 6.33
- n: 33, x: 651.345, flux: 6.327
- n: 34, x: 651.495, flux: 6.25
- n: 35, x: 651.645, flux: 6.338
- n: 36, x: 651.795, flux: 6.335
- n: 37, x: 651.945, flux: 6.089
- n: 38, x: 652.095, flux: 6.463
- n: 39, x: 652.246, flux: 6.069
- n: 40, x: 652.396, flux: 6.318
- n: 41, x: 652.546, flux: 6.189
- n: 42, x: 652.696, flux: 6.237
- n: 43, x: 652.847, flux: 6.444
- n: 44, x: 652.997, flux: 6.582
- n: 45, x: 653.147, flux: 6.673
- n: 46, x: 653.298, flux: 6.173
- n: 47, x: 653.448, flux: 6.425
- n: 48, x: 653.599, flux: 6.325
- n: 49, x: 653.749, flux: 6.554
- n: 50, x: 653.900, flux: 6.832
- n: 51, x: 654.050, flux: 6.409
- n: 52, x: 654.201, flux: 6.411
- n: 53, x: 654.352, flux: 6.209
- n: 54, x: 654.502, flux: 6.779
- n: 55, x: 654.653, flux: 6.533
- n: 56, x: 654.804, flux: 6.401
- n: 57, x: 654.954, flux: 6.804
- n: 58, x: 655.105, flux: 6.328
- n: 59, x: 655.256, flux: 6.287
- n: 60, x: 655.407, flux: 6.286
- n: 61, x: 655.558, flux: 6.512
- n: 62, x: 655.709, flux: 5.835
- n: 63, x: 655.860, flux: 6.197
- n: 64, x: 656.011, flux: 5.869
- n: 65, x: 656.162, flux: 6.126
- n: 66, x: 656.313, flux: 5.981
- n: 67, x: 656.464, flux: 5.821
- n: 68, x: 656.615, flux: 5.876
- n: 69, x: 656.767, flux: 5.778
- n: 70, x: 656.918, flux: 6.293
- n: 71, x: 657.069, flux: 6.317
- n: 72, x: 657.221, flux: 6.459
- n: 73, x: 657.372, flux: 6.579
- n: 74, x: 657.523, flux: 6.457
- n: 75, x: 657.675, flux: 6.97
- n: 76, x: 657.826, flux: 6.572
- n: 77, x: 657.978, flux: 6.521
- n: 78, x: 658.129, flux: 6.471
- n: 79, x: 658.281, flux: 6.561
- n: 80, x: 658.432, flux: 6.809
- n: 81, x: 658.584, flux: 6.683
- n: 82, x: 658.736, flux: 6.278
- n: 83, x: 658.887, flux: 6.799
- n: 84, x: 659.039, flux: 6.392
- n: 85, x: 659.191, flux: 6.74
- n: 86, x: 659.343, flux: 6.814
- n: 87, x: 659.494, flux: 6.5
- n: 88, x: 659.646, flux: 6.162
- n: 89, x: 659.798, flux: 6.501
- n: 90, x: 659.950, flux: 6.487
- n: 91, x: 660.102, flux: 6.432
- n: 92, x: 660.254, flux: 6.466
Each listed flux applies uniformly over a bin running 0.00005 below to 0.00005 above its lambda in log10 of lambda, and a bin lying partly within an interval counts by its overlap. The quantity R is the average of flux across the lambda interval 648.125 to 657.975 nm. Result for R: 6.28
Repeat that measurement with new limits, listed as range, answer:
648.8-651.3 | 6.14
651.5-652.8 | 6.26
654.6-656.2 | 6.29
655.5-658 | 6.24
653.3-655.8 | 6.42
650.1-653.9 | 6.33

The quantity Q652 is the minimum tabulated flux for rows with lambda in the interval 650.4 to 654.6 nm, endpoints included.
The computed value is 5.907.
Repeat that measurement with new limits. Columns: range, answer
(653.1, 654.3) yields 6.173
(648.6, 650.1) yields 5.799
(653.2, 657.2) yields 5.778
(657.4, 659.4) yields 6.278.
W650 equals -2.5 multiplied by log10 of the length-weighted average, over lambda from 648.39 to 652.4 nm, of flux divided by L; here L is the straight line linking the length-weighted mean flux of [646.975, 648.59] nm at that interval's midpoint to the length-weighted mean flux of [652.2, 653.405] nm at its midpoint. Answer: 0.03 mag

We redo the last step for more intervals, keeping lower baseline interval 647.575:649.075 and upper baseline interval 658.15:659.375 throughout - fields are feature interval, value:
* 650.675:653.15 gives 0.021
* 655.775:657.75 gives 0.061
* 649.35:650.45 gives 0.051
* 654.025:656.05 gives 0.028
